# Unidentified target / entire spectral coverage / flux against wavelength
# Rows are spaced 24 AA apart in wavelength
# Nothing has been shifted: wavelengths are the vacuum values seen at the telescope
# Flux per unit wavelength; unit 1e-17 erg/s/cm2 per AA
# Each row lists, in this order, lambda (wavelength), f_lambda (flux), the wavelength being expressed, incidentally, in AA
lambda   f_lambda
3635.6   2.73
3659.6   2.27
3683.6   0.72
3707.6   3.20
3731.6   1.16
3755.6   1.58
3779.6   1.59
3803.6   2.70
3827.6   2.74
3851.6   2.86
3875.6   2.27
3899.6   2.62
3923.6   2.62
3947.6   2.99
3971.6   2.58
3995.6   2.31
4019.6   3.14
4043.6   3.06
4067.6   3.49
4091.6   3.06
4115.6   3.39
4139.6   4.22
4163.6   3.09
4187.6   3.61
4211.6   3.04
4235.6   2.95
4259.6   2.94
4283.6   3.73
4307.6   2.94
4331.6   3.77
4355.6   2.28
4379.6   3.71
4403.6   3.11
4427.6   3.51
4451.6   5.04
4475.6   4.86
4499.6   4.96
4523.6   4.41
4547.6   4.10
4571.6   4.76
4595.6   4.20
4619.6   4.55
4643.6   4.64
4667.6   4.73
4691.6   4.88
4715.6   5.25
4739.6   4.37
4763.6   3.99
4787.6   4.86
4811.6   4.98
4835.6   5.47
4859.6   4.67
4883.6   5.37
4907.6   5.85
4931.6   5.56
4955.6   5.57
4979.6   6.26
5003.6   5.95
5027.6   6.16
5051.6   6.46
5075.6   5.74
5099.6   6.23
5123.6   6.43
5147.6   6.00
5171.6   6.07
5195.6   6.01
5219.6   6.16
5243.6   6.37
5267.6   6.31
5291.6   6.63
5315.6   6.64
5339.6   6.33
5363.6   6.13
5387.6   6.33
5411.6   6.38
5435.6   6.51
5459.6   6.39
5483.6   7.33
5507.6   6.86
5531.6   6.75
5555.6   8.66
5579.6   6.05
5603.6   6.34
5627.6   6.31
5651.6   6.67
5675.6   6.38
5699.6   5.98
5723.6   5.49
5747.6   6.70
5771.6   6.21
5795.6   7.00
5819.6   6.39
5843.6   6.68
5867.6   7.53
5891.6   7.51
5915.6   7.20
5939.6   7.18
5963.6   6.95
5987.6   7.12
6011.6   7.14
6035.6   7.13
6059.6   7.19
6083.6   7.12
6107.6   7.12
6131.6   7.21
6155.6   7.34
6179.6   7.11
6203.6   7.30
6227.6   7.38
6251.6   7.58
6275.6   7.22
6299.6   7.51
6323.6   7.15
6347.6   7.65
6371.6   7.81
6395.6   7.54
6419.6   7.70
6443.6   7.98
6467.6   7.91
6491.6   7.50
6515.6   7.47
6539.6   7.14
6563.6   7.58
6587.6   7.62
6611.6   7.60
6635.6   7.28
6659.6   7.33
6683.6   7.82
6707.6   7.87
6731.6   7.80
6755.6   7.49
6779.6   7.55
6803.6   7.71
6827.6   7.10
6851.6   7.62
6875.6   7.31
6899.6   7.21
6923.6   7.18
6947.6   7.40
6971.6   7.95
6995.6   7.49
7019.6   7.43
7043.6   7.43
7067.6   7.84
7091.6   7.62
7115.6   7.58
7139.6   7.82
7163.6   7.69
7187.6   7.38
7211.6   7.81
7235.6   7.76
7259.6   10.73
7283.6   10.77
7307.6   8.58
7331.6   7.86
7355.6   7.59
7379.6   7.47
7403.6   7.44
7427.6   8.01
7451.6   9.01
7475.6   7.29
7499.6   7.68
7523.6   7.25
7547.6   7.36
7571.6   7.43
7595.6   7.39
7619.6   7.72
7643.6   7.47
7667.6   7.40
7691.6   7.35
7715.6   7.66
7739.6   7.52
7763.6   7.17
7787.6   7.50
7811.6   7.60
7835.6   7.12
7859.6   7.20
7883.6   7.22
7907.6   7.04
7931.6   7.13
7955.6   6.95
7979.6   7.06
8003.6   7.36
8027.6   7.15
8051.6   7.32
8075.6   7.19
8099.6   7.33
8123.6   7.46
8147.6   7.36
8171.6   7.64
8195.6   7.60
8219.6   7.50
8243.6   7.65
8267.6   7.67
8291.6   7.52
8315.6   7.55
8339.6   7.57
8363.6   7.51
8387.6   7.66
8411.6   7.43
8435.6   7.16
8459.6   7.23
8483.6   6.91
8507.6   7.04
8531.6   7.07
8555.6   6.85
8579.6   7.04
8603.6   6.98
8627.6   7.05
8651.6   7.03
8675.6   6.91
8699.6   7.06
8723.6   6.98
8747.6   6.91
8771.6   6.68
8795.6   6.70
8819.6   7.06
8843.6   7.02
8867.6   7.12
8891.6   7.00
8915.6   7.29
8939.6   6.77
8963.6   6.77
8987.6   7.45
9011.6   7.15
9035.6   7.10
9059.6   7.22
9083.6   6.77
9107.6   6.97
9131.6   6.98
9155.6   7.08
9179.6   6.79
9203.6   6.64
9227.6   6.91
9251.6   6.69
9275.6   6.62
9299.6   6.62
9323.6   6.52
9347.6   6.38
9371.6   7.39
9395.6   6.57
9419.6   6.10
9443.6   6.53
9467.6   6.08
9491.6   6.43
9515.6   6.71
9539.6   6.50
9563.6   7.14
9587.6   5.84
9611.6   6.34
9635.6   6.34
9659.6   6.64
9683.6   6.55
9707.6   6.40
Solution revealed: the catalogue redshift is 0.11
